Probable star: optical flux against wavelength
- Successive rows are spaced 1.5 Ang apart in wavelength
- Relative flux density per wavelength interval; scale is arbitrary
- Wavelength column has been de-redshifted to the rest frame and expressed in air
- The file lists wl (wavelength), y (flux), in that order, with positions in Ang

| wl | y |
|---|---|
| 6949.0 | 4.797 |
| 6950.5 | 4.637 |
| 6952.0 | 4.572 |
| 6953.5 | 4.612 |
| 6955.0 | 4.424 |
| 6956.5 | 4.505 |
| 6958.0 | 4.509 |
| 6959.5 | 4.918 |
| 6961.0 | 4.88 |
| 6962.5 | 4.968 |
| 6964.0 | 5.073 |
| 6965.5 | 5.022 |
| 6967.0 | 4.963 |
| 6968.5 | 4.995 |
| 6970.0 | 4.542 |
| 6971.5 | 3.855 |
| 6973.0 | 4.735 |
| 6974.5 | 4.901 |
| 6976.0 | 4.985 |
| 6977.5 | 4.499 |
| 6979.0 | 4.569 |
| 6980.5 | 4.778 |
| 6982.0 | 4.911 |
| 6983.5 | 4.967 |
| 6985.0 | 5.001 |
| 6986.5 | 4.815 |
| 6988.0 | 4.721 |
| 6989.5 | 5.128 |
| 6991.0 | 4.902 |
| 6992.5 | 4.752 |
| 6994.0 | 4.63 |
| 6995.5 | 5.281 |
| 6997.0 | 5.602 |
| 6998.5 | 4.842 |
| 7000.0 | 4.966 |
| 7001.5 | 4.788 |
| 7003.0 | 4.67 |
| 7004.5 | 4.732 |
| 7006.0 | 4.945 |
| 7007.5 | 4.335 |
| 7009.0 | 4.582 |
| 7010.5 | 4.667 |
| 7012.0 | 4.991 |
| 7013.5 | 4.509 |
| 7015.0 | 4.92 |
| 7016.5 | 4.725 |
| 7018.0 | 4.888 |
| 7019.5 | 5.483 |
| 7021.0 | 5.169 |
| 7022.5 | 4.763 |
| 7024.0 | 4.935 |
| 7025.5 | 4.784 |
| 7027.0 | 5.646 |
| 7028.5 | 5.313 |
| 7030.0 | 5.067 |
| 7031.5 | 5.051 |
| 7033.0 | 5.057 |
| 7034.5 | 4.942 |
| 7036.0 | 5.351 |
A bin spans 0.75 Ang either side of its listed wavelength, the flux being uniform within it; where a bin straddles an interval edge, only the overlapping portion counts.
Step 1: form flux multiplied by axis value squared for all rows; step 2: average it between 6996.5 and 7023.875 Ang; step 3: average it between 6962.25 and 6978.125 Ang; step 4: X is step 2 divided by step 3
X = 1.03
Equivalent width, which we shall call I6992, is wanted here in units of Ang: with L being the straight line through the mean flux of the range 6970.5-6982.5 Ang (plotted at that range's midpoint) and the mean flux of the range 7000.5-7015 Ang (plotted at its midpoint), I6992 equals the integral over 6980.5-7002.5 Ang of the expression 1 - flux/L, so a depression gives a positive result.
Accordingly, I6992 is -1.2 Ang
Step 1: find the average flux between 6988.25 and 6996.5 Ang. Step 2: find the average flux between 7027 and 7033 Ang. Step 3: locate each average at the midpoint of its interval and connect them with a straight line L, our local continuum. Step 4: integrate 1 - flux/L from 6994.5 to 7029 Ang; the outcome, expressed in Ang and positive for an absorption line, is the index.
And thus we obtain 1.0 Ang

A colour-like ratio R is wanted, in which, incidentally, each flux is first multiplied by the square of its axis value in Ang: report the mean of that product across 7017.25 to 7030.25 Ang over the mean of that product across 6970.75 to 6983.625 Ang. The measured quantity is 1.1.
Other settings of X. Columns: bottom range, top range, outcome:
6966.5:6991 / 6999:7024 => 1.02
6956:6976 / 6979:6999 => 1.04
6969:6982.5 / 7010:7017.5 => 1.04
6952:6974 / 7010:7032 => 1.08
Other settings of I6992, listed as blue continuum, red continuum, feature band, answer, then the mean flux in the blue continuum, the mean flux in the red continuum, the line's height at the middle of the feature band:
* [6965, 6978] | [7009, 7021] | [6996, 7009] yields 0.0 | 4.72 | 4.88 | 4.84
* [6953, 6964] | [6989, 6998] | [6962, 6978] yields 0.1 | 4.72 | 5.04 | 4.82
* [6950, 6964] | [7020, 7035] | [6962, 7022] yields 0.5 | 4.69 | 5.08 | 4.89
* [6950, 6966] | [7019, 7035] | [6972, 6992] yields 0.2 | 4.74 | 5.11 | 4.86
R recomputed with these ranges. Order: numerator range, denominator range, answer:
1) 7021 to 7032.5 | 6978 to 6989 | 1.07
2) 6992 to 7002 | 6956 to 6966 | 1.04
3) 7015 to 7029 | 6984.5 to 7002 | 1.03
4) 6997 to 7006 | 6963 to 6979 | 1.04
